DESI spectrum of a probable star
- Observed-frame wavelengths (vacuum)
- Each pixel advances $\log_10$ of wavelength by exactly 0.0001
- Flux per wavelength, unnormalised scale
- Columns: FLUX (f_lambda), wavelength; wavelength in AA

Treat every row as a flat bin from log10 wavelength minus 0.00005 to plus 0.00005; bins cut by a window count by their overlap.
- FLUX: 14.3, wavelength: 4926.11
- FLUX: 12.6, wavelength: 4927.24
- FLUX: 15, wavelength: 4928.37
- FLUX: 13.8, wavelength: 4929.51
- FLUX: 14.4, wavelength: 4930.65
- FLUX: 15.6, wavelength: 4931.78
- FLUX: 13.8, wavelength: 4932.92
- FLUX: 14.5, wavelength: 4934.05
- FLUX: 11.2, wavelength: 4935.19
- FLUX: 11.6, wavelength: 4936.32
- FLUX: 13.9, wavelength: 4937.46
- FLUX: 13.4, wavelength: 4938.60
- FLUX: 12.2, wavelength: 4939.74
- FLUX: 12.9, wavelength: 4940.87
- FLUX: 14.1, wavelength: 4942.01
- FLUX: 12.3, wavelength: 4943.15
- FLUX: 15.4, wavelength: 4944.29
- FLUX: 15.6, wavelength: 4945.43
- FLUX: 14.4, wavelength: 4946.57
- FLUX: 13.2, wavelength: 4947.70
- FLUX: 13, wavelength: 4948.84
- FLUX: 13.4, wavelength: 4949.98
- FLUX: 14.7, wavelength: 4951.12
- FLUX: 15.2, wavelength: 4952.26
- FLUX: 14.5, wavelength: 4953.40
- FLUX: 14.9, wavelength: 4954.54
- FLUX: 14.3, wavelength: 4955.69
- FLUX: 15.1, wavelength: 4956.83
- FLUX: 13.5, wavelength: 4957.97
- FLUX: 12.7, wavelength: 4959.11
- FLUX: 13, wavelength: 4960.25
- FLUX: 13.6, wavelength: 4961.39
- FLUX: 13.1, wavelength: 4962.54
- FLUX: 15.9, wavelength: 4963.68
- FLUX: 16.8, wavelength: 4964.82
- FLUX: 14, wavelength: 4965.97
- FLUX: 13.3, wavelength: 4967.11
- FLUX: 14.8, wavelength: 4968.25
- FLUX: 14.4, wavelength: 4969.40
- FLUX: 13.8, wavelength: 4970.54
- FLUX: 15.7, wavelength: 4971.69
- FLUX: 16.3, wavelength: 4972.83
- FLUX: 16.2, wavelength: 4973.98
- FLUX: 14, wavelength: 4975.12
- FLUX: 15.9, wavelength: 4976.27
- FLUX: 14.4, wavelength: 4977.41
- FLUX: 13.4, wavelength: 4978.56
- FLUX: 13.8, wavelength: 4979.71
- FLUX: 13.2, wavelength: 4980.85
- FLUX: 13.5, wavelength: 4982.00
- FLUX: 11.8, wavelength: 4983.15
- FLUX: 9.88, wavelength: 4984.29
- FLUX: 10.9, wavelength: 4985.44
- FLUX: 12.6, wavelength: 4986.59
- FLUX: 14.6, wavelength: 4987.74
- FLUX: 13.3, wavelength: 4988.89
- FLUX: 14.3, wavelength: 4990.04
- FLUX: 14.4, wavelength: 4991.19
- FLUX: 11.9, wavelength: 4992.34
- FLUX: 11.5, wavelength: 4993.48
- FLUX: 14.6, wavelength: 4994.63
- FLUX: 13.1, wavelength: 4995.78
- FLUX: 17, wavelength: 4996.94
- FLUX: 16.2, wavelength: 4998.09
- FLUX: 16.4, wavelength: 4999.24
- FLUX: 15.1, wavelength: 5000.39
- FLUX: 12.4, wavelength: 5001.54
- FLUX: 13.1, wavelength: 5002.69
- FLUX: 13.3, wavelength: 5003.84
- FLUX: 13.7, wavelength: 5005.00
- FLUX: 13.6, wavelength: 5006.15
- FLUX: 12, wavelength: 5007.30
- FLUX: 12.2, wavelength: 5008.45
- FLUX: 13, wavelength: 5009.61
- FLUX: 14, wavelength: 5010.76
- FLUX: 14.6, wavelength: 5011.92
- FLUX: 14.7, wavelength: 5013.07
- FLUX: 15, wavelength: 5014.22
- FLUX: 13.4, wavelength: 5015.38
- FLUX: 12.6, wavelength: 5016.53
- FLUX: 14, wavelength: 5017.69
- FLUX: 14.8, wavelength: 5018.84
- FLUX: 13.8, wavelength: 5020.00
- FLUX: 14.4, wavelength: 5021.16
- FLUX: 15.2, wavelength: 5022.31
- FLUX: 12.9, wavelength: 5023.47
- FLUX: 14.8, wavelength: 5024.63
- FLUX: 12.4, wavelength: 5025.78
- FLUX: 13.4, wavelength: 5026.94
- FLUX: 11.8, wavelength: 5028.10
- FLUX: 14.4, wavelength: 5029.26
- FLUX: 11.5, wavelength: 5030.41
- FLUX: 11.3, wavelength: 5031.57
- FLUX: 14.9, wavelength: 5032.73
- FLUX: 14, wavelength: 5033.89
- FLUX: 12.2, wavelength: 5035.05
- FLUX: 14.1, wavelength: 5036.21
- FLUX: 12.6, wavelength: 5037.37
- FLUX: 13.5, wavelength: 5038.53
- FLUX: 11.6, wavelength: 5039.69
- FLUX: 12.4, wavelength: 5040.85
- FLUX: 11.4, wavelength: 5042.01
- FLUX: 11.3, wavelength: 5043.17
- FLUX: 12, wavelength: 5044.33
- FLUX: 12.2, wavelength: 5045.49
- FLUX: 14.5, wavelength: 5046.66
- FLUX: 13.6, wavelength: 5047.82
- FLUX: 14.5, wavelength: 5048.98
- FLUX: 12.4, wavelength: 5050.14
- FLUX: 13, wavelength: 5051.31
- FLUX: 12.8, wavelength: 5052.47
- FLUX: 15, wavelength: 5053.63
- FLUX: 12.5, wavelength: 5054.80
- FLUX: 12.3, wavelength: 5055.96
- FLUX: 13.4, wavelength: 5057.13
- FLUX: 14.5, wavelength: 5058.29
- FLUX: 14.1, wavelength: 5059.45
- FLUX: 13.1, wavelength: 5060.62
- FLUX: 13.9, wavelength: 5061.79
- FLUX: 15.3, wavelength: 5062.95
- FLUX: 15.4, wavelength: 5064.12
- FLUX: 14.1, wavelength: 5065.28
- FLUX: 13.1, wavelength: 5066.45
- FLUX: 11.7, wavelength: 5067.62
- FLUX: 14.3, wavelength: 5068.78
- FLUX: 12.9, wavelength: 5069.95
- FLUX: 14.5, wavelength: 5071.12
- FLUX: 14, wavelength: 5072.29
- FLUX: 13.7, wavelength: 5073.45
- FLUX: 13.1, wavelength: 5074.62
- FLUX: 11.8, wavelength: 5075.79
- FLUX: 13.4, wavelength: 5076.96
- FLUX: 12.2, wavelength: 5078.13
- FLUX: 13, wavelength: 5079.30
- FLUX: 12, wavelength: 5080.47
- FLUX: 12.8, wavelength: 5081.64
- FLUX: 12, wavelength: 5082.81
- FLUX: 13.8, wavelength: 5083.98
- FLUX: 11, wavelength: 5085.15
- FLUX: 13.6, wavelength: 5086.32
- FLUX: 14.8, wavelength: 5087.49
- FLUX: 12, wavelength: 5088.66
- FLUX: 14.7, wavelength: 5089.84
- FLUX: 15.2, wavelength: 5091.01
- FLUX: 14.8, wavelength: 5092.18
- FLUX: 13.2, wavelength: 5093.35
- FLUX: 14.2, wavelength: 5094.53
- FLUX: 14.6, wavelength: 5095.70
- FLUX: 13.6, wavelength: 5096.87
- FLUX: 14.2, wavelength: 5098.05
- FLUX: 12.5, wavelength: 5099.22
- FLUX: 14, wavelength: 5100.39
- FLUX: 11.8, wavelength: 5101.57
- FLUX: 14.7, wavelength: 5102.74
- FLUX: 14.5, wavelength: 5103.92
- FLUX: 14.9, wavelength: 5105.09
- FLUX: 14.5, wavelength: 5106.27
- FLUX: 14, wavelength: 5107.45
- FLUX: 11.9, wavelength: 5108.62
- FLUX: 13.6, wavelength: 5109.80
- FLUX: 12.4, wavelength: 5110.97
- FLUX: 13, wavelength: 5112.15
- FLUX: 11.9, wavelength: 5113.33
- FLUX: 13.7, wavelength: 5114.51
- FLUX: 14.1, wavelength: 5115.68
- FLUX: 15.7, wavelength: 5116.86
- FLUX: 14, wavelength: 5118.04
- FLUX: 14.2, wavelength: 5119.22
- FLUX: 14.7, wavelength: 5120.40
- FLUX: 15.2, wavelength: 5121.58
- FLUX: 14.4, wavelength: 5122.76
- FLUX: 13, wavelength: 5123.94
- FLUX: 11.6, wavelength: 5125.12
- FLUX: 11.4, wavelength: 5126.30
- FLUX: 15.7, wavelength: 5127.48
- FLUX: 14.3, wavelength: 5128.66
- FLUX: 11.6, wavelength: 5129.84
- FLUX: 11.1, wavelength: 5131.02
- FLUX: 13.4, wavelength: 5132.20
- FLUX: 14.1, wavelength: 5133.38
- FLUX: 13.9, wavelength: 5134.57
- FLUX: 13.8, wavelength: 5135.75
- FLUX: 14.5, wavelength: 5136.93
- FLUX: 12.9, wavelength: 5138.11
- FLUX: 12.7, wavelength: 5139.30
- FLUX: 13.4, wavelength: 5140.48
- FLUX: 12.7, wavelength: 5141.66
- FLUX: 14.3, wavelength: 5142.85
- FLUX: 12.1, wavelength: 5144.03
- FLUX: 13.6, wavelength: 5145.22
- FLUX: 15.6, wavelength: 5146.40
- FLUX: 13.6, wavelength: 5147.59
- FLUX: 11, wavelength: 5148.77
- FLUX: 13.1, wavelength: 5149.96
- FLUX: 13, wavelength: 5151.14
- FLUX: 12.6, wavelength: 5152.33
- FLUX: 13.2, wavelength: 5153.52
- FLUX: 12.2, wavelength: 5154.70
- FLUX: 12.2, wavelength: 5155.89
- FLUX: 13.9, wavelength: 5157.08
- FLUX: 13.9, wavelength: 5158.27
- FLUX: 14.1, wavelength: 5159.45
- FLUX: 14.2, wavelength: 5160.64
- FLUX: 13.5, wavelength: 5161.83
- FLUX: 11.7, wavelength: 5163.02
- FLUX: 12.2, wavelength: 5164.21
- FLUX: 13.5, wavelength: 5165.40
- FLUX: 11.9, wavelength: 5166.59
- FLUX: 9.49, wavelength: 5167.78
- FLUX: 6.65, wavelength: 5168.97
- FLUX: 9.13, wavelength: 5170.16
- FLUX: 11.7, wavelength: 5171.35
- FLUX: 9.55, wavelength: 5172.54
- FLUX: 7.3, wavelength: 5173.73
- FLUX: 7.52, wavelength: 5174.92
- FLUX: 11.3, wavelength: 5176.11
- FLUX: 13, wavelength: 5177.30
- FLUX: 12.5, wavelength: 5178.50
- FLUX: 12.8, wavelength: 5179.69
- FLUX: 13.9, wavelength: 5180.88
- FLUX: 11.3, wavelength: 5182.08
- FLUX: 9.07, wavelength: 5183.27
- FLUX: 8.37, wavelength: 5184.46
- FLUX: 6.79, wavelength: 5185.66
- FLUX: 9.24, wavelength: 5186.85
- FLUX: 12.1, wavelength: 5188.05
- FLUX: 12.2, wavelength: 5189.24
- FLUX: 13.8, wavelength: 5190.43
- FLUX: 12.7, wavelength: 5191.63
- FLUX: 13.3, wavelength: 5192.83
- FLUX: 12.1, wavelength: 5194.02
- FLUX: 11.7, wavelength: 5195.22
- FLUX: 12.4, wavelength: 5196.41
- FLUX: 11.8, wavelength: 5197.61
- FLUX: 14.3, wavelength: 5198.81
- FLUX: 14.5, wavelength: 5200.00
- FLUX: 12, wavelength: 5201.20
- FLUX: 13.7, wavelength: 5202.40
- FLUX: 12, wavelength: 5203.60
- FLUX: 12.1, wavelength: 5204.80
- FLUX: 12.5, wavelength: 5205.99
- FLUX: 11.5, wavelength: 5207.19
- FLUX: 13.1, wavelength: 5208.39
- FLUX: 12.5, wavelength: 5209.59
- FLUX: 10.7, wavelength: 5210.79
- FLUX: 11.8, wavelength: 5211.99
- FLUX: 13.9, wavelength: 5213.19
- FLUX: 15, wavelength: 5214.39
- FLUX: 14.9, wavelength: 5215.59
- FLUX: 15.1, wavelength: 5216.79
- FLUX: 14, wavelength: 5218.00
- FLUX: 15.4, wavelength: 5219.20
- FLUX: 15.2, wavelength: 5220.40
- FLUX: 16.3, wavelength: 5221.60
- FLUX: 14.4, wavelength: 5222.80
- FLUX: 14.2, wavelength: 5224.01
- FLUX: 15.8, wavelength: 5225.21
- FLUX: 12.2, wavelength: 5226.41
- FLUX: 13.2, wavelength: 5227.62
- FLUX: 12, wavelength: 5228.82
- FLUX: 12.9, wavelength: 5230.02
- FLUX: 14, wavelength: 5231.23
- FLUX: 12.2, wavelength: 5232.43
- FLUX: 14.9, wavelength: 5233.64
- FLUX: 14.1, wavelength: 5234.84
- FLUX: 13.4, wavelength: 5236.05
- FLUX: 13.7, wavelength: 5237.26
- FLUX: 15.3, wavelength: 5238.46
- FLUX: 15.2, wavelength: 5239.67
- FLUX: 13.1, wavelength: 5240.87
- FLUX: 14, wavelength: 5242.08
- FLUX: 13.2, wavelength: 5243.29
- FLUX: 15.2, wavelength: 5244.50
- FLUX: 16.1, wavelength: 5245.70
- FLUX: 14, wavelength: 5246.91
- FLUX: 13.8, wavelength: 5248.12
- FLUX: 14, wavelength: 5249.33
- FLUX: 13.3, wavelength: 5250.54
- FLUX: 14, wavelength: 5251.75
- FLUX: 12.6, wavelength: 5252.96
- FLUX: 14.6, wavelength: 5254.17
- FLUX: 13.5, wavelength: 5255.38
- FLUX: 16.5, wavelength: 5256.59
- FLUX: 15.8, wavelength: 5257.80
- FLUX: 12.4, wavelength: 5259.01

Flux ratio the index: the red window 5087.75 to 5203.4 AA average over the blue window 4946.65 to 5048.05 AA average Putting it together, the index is 0.9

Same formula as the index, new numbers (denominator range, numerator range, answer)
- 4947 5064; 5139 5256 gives 0.94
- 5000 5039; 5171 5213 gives 0.86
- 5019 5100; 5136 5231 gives 0.94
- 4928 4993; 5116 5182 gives 0.91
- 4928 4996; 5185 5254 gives 0.96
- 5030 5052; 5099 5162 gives 1.05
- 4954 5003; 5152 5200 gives 0.83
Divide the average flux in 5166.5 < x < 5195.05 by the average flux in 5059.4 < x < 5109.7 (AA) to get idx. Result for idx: 0.79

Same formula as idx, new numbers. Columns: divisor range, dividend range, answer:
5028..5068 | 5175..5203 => 0.90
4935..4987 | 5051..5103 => 0.97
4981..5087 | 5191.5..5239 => 1.01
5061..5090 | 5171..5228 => 0.94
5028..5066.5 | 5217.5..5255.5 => 1.06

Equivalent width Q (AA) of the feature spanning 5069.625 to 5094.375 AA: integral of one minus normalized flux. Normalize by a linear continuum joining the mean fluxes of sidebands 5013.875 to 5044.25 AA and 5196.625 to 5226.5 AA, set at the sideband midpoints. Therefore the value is 0.0 AA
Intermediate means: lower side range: 13.2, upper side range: 13.6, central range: 13.3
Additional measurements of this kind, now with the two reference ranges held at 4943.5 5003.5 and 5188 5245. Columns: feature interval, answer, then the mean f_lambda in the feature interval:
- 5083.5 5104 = 0.1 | 13.7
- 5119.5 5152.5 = 0.8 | 13.3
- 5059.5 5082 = 0.7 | 13.4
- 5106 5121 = 0.1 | 13.7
